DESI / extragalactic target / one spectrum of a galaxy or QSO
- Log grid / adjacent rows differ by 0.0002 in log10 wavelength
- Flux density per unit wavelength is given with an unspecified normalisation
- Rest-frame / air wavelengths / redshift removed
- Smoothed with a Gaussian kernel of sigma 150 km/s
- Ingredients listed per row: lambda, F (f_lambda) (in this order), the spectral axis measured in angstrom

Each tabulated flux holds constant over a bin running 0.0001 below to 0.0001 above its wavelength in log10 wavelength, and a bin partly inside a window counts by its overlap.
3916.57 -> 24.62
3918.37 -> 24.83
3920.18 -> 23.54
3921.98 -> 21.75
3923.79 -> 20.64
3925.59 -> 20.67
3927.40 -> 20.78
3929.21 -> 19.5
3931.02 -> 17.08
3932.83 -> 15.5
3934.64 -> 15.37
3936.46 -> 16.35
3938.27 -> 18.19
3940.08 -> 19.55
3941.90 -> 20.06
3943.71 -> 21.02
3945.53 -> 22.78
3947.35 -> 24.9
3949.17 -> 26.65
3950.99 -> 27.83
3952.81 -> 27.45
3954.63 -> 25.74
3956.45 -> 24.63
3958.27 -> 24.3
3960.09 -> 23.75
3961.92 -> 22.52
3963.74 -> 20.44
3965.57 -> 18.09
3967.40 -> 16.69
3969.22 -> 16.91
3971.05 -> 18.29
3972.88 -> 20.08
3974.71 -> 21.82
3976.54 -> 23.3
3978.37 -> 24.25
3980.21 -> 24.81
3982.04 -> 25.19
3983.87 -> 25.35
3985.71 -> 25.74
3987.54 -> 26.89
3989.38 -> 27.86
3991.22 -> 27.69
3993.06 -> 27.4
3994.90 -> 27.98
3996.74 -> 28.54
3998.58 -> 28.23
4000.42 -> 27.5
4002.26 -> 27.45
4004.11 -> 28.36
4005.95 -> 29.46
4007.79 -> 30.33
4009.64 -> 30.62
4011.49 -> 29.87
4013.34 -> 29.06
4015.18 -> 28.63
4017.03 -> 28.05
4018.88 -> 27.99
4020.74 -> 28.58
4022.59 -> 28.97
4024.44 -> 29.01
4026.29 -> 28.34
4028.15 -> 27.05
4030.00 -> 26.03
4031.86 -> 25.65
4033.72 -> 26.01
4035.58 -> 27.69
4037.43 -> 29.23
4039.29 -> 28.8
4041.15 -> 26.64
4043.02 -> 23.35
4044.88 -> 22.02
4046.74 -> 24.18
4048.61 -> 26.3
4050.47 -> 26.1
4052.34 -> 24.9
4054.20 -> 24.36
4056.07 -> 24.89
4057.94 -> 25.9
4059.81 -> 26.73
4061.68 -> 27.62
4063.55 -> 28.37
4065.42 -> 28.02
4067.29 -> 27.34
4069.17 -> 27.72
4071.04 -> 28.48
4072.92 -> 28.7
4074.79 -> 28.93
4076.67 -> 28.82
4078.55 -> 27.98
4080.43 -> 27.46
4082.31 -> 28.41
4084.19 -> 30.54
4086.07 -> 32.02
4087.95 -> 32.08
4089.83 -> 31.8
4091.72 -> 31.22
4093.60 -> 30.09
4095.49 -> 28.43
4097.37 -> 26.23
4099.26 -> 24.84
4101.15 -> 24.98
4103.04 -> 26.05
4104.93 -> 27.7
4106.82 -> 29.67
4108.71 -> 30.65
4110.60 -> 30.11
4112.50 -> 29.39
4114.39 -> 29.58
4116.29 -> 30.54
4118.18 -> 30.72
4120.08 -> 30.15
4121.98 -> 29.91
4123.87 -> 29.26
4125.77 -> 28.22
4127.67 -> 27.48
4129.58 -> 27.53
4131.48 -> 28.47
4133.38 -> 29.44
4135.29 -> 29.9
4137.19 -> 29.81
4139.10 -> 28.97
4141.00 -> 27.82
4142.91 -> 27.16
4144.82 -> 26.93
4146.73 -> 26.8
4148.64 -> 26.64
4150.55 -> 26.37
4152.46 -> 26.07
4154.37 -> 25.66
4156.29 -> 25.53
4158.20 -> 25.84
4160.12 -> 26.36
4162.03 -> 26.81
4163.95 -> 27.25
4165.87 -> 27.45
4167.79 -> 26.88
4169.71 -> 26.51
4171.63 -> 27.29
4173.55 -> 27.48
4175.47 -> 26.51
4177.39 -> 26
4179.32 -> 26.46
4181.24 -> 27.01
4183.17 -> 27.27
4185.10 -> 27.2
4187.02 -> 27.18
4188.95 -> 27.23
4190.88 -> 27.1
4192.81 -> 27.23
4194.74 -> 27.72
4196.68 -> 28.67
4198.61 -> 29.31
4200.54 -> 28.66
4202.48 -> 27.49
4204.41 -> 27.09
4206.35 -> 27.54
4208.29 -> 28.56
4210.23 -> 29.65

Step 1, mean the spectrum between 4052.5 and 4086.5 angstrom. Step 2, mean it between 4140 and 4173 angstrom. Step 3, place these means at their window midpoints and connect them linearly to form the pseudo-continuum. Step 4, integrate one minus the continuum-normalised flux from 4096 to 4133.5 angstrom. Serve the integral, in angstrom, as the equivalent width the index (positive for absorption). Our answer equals -1.82 angstrom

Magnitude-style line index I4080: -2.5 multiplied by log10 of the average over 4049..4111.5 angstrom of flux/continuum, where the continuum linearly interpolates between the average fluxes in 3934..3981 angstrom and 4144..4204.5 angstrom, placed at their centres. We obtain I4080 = -0.137 mag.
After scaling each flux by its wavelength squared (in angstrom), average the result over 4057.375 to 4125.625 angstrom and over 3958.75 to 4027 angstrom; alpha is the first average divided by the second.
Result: 1.2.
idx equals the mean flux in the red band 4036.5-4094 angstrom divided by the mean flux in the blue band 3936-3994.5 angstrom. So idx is 1.2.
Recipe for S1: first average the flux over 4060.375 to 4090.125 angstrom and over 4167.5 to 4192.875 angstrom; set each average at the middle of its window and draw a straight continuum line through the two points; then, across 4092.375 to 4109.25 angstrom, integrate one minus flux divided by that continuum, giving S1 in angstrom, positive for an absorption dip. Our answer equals 0.50 angstrom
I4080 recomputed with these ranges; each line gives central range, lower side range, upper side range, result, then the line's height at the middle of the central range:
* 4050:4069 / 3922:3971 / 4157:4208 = -0.107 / 24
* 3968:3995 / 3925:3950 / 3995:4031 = 0.042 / 24.9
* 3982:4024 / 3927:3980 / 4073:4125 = -0.177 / 23.9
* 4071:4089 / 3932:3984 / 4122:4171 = -0.157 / 25.4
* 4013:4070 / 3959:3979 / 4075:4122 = -0.066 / 25.4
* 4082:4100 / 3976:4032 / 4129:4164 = -0.085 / 27.4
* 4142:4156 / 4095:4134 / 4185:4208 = 0.069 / 28.2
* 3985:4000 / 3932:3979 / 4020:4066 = -0.169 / 23.6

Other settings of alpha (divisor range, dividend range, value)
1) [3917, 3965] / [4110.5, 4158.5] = 1.43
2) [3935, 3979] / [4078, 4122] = 1.44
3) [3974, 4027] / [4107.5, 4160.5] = 1.10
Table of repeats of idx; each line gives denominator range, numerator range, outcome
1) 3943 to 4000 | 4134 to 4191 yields 1.12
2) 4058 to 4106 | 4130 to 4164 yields 0.96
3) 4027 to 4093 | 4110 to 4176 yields 1.01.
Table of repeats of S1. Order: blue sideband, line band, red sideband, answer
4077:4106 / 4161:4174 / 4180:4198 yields 0.29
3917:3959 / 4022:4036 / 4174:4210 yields -2.06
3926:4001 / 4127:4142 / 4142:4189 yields -1.48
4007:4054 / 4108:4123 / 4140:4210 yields -1.62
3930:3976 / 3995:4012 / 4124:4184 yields -4.70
